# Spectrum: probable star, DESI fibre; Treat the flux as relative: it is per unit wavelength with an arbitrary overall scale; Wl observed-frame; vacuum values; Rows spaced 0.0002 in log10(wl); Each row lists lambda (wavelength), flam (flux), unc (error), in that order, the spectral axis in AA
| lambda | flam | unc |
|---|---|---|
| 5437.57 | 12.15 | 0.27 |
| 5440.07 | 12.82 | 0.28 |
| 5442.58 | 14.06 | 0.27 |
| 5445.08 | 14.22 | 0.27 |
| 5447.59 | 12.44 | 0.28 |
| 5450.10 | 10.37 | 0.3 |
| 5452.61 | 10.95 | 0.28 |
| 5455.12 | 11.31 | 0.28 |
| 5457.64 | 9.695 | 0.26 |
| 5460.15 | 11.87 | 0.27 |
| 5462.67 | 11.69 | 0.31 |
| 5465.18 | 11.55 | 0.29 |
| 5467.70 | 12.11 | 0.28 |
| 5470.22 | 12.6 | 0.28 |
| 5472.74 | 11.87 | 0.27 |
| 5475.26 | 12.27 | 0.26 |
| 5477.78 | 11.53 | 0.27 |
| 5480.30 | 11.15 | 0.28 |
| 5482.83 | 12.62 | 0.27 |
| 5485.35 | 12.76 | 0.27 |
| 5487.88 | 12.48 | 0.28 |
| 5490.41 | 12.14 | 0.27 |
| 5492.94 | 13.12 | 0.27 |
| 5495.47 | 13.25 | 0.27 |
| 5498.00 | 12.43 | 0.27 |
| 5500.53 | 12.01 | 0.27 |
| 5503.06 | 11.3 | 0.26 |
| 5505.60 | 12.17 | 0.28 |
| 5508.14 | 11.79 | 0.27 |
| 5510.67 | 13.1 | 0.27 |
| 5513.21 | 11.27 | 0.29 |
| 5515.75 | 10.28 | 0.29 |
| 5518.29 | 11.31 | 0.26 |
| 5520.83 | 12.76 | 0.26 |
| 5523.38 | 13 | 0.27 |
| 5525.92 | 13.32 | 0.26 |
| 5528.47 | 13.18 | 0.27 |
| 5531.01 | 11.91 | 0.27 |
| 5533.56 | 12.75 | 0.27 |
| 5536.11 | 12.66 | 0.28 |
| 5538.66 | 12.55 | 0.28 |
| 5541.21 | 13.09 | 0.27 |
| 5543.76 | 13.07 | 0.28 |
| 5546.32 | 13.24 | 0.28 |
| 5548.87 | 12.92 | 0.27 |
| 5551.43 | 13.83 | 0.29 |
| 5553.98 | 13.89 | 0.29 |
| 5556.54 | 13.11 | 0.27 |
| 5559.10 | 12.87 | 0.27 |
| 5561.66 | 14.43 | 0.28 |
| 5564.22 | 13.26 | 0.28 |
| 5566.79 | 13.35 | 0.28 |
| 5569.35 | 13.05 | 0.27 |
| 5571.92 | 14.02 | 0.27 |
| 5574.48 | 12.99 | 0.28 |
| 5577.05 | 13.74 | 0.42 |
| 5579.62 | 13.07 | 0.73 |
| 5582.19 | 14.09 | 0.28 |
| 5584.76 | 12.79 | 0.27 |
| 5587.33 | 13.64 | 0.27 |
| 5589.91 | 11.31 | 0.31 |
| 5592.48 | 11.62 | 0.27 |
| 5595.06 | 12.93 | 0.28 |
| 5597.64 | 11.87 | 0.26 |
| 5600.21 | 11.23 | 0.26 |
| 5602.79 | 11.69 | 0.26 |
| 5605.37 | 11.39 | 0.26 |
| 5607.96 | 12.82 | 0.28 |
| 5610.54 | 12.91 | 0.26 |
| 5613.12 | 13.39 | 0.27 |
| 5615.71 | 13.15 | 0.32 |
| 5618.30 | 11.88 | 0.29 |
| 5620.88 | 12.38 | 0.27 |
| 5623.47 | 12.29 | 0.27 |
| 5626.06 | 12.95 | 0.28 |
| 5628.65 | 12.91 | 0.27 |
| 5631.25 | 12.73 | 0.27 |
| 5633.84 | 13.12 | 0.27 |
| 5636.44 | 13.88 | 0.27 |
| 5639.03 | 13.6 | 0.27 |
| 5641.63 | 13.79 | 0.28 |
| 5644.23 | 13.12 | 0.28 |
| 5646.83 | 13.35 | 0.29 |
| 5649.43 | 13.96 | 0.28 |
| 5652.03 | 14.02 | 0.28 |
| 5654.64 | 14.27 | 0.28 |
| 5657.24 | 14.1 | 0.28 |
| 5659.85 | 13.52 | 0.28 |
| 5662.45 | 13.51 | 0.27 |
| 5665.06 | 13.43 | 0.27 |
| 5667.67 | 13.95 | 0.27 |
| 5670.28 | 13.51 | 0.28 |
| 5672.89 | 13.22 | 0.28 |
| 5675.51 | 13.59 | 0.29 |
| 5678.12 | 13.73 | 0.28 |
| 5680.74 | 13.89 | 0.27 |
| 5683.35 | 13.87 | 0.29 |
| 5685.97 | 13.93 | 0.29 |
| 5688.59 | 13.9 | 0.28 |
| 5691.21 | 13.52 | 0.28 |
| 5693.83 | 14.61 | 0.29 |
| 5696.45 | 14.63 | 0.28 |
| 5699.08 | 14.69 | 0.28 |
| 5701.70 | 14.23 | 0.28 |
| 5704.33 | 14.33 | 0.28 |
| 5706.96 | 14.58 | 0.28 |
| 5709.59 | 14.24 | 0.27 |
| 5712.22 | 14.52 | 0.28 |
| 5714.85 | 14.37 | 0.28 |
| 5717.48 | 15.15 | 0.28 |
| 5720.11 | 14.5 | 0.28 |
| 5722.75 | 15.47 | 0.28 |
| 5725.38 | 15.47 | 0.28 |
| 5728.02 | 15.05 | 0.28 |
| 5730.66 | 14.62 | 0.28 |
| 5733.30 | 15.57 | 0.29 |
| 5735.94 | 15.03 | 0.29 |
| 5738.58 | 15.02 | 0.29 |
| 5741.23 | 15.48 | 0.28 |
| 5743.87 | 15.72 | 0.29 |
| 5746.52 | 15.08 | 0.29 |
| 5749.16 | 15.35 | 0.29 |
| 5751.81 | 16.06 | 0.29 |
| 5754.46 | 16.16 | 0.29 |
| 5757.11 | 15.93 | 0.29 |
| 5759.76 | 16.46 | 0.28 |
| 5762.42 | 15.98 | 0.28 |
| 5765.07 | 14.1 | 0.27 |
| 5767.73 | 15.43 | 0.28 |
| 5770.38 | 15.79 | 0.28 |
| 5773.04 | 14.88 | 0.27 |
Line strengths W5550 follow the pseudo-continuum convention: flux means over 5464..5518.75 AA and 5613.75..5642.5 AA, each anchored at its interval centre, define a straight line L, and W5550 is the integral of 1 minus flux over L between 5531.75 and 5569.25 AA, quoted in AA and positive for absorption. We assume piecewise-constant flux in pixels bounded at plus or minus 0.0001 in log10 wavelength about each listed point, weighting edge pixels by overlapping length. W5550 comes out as -2.2 AA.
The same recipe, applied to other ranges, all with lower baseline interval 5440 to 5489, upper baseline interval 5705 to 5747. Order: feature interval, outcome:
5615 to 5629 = 1.3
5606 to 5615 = 0.5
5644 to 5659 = 0.3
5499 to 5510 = 0.5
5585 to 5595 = 0.8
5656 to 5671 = 0.6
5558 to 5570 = -0.3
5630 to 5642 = 0.5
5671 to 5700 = 1.2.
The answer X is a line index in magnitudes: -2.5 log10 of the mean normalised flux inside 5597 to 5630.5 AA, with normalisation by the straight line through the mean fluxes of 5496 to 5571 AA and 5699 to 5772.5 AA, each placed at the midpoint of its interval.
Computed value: 0.11 mag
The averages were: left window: 12.7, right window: 15.2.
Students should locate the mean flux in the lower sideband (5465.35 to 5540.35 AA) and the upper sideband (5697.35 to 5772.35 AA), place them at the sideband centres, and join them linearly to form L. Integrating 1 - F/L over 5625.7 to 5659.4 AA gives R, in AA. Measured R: 1.1 AA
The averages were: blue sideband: 12.3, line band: 13.5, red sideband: 15.2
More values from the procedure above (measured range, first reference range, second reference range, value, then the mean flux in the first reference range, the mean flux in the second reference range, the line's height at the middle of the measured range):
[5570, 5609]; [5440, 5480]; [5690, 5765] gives 2.3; 11.9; 15.1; 13.4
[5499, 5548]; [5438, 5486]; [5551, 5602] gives 0.7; 12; 13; 12.5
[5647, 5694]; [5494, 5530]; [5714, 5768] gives 2.0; 12.2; 15.3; 14.4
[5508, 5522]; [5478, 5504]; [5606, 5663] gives 0.8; 12.3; 13.2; 12.5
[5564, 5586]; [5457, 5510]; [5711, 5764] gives -0.2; 12.1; 15.3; 13.2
